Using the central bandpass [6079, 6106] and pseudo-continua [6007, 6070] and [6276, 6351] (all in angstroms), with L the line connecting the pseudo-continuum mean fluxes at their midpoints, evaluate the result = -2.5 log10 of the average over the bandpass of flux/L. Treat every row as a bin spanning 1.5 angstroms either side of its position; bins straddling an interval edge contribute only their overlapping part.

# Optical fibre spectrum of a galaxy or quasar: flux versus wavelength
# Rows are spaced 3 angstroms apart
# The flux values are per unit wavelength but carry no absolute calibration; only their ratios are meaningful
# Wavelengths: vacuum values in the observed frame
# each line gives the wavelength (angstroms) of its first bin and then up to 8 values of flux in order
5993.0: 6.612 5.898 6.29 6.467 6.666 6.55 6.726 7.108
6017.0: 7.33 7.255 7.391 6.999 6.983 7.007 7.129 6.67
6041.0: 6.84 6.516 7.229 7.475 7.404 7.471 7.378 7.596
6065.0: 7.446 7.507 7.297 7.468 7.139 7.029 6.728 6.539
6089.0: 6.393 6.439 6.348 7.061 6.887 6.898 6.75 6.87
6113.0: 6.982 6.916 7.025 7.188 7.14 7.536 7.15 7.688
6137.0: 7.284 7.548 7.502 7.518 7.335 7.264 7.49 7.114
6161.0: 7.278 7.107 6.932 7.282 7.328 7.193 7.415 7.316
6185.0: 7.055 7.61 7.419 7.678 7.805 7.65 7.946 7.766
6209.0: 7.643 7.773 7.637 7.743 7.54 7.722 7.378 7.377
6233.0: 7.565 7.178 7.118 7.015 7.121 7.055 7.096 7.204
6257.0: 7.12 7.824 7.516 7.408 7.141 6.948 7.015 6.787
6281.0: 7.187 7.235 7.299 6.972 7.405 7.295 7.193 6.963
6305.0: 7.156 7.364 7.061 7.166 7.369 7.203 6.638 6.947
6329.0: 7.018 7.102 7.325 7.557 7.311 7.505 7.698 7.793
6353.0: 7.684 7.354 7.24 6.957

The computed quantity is 0.07 mag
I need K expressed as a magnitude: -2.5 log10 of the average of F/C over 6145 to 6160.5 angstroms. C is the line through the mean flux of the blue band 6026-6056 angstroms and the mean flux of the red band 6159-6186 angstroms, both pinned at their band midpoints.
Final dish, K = -0.02 mag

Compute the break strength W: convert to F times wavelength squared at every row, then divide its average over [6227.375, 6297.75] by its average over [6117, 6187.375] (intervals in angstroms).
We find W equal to 1.03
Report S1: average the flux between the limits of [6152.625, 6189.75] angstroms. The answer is 7.26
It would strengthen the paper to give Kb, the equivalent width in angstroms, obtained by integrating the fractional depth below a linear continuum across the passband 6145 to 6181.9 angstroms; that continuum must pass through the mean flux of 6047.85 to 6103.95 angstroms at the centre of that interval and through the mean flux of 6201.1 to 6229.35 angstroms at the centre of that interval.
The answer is 0.9 angstroms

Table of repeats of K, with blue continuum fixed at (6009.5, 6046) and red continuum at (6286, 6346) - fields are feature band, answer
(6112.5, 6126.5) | 0.00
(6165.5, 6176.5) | -0.01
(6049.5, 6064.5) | -0.07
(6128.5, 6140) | -0.05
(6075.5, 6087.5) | 0.03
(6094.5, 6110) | 0.04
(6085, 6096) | 0.10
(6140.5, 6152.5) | -0.05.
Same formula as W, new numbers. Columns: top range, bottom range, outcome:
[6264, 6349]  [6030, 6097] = 1.10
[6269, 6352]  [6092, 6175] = 1.07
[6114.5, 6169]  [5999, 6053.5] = 1.09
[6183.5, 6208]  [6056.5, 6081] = 1.08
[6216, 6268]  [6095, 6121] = 1.11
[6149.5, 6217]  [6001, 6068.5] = 1.10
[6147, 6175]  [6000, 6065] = 1.07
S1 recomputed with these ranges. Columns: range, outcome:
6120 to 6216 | 7.42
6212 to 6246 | 7.42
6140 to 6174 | 7.3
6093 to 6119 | 6.84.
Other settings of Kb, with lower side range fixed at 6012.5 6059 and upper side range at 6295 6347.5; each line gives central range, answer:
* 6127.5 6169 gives -1.0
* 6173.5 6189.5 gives -0.3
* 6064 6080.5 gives -0.4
